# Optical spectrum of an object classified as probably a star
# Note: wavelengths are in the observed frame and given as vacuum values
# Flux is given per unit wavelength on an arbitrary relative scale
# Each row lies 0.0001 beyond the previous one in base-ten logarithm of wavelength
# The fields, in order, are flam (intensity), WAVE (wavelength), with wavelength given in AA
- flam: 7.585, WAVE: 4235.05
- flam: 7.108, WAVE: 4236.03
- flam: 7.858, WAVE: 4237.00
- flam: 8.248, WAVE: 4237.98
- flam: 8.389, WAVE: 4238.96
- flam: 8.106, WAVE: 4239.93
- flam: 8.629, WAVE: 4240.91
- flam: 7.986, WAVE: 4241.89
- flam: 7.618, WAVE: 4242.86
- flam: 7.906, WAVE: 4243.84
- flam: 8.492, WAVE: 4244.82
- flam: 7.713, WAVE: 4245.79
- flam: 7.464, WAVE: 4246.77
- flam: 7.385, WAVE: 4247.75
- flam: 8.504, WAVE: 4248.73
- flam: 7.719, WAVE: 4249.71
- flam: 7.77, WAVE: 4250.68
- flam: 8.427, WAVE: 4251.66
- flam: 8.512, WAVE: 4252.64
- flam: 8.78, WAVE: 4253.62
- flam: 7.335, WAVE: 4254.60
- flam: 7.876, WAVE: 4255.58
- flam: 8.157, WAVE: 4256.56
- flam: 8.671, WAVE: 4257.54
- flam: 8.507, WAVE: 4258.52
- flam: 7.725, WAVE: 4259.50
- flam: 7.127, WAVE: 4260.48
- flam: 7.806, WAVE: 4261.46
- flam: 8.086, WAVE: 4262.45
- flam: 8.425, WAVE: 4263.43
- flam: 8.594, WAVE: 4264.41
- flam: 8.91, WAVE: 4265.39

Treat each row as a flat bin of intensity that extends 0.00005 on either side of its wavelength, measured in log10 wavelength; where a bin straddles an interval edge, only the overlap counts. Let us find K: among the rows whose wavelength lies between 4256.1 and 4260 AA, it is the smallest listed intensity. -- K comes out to 7.725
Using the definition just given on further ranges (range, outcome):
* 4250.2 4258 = 7.335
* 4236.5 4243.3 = 7.618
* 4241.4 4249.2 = 7.385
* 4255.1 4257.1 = 7.876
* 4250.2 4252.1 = 7.77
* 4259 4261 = 7.127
